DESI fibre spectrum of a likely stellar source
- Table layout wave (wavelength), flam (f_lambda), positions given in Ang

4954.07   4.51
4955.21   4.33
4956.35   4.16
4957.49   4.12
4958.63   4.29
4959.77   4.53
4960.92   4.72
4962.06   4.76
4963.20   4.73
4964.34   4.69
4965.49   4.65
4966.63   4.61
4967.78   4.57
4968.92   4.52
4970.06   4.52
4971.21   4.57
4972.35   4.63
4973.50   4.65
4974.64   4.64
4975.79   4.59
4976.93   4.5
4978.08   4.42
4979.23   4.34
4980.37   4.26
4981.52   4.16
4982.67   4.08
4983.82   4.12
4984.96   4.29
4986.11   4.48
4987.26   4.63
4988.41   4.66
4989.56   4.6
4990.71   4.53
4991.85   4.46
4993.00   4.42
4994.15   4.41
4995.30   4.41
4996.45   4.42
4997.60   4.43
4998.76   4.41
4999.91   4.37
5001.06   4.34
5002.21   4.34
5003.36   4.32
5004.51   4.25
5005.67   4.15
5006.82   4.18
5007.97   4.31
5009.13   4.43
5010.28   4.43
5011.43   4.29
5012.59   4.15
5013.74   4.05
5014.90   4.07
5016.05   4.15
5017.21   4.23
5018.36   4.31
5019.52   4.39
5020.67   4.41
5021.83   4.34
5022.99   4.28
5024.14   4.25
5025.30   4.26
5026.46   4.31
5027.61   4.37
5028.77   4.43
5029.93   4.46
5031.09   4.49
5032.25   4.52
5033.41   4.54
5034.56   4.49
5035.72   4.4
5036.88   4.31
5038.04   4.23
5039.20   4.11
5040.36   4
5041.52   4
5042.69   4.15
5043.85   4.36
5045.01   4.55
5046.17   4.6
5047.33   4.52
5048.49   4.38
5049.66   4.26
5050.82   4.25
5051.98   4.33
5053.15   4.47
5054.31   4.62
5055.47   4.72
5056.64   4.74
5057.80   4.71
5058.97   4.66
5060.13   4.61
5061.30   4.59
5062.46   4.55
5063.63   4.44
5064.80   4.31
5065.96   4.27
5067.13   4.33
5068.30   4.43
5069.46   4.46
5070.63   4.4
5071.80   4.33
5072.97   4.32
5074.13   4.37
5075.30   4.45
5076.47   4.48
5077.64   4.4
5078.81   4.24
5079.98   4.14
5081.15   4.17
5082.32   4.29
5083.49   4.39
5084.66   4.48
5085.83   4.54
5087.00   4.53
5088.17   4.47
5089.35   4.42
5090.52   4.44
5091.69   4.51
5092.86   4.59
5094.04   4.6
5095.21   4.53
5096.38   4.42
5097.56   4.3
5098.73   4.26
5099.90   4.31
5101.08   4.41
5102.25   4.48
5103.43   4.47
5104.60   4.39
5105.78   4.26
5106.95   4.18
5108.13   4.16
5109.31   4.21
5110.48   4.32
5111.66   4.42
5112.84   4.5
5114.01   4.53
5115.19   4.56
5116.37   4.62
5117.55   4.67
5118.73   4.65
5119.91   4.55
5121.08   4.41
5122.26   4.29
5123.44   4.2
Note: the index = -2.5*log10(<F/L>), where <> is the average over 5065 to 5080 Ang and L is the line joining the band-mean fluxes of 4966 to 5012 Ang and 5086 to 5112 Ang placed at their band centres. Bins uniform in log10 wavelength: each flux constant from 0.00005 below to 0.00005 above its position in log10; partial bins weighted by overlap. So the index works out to 0.01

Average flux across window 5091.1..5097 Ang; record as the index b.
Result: 4.53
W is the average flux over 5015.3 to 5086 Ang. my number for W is 4.39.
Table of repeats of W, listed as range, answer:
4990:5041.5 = 4.33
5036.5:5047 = 4.26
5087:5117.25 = 4.42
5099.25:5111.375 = 4.32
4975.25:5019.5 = 4.34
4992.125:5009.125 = 4.34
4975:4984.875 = 4.31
